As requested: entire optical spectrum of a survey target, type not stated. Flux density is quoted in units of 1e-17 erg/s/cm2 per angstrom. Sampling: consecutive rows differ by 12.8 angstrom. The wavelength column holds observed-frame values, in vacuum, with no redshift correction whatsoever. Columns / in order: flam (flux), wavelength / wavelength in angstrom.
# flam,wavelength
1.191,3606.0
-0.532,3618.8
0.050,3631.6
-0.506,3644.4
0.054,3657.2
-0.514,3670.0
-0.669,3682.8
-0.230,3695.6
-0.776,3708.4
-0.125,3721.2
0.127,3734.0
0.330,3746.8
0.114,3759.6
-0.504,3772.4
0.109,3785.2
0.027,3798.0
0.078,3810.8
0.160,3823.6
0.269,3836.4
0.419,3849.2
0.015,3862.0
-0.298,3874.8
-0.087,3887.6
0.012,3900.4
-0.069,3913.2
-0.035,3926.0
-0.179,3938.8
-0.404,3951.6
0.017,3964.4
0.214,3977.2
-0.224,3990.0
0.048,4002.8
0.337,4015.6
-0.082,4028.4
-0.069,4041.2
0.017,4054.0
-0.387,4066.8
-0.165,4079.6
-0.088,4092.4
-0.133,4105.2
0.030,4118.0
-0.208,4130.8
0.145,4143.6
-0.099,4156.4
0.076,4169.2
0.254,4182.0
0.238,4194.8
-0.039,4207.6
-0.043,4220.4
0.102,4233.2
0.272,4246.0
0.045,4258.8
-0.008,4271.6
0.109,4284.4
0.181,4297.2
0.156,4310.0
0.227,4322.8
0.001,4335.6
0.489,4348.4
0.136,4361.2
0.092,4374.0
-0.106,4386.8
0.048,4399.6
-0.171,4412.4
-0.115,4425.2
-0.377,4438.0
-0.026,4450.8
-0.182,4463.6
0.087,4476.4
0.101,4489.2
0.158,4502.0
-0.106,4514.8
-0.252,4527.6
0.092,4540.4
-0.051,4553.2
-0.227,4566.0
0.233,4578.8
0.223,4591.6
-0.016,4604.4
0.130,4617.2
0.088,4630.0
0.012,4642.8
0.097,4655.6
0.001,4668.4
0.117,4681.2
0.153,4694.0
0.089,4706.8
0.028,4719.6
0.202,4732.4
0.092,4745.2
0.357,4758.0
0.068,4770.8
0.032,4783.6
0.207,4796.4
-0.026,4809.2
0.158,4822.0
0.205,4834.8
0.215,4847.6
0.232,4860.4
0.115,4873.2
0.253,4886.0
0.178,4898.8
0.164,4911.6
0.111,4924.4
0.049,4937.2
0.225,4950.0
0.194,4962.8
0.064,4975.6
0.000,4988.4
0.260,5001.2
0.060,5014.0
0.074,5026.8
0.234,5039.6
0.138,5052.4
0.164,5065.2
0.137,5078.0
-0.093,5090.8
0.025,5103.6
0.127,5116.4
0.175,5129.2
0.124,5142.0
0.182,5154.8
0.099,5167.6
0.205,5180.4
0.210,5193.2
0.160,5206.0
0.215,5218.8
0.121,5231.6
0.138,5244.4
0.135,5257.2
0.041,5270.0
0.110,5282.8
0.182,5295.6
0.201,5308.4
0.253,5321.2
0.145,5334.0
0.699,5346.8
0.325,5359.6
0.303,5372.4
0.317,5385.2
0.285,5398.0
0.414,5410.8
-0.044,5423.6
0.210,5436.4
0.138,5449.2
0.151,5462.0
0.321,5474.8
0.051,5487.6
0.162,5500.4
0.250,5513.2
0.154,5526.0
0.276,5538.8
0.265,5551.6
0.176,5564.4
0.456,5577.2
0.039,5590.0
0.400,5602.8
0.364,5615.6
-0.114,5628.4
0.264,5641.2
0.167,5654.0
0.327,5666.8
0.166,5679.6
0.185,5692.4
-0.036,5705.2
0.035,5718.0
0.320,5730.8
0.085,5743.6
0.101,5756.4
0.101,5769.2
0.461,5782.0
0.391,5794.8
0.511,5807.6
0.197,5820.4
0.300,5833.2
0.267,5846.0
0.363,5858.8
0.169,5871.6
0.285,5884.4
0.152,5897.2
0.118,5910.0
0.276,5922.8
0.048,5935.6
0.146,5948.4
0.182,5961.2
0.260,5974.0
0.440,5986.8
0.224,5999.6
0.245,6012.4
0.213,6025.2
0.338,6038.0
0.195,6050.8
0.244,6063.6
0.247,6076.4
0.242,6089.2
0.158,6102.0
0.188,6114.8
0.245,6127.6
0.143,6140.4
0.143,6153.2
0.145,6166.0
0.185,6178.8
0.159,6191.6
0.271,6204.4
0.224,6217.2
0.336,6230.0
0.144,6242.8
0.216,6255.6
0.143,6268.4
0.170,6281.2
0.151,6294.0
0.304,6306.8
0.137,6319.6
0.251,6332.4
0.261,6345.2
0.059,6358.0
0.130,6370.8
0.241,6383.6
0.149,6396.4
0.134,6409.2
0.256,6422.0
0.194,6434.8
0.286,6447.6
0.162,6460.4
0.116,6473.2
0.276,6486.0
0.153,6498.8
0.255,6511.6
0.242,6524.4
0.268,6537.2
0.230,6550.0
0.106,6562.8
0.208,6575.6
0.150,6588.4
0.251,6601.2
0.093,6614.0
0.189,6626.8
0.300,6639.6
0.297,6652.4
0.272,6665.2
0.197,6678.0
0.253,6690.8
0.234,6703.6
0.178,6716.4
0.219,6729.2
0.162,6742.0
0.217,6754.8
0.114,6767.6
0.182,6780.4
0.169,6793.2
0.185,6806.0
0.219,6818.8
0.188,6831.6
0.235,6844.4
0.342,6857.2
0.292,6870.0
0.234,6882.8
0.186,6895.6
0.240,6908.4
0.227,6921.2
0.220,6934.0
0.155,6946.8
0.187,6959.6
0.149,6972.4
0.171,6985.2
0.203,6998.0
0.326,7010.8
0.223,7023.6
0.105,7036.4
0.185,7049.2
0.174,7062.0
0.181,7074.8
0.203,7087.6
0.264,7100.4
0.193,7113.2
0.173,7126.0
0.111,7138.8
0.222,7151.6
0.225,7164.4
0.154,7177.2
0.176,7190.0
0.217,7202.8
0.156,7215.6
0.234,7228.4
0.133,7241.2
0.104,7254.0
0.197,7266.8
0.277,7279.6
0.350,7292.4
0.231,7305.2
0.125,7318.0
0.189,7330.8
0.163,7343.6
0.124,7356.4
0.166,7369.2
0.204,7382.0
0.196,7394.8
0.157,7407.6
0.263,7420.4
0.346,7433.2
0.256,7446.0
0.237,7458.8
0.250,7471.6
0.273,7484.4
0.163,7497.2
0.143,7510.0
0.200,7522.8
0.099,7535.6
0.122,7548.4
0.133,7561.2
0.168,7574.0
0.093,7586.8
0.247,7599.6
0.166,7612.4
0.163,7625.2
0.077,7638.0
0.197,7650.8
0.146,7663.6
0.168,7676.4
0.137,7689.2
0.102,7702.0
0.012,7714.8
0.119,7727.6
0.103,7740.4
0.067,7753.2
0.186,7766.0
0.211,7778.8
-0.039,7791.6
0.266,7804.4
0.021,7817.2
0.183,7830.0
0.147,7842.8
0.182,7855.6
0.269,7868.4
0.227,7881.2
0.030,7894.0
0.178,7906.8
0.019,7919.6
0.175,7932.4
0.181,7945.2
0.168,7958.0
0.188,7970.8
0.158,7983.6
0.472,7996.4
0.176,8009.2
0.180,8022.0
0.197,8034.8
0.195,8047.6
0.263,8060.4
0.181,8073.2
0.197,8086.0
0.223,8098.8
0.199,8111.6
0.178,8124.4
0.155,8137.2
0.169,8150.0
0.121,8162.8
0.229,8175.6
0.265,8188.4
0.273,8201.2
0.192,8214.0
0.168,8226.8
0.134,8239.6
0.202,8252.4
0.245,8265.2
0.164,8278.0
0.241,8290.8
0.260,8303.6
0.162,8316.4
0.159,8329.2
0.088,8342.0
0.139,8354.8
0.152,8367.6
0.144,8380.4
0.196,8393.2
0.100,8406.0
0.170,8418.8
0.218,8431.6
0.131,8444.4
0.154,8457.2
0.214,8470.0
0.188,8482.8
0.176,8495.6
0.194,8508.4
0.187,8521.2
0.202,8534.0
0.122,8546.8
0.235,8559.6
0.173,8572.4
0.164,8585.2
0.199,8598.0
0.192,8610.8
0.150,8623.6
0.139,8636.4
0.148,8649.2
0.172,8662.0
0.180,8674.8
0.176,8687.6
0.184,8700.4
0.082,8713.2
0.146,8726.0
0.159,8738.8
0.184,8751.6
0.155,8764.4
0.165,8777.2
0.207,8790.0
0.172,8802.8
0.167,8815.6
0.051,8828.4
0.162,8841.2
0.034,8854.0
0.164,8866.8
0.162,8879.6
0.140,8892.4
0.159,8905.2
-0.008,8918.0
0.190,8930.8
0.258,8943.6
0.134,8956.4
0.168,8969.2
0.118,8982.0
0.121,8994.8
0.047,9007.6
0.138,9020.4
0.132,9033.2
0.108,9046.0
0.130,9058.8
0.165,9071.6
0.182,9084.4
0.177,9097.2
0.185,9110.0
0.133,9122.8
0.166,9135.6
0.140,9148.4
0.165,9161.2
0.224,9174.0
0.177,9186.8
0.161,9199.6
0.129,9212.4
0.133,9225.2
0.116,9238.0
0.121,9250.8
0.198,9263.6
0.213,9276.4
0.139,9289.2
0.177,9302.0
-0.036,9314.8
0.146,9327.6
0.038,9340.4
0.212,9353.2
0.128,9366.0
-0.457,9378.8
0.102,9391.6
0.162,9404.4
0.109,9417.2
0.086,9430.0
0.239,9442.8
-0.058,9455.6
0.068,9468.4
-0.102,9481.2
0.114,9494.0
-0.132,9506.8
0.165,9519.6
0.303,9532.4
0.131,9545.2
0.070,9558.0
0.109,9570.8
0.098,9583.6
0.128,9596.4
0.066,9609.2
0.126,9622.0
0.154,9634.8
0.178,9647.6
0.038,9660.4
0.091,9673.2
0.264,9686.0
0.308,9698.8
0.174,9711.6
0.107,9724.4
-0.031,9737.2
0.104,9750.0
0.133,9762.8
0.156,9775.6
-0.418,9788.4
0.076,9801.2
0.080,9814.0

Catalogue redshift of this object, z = 0.22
